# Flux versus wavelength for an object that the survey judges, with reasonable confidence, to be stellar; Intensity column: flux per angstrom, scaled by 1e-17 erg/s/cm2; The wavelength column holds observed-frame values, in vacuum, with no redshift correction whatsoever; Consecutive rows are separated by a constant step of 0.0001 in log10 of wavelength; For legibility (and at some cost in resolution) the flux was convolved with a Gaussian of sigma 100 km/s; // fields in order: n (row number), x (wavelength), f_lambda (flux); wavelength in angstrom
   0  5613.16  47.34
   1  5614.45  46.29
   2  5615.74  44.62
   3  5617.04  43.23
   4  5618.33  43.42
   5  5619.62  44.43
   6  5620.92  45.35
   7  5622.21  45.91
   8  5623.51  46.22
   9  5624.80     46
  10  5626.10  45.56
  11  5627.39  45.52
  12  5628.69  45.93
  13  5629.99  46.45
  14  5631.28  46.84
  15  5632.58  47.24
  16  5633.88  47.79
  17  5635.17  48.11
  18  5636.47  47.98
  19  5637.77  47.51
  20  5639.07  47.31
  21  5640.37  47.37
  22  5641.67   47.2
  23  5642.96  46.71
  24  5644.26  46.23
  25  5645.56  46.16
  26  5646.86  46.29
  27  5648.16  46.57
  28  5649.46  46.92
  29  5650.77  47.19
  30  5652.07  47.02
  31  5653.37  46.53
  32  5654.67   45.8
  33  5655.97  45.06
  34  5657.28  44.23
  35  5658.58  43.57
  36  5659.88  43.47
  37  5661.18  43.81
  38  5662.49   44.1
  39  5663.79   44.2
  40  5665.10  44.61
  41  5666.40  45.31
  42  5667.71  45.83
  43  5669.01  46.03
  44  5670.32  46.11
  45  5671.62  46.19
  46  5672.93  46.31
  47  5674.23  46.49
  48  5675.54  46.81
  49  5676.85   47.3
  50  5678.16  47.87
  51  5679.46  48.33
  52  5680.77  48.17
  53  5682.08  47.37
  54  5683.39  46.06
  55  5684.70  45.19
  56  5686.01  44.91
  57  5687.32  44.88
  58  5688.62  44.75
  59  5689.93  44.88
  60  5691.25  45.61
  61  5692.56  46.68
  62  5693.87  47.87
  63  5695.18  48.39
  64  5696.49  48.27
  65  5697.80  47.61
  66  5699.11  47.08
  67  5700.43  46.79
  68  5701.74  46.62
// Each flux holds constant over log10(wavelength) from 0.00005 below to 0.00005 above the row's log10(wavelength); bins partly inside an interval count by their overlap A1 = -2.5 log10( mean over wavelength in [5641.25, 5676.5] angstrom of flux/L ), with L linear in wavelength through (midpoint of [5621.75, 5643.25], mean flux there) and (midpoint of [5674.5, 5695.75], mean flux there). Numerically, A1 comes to 0.02 mag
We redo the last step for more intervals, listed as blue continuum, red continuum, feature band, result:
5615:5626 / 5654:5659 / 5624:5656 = -0.045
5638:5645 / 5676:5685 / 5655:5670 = 0.060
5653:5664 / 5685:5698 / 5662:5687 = -0.018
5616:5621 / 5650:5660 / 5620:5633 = -0.042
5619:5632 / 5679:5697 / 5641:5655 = -0.014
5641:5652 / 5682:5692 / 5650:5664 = 0.031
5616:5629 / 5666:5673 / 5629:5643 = -0.046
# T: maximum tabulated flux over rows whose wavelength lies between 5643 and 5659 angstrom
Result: 47.19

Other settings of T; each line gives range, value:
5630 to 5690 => 48.33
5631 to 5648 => 48.11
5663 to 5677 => 47.3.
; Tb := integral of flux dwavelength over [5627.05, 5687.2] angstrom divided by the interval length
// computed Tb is 46.2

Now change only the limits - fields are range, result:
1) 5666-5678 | 46.3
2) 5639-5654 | 46.8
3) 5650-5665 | 45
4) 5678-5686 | 46.9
